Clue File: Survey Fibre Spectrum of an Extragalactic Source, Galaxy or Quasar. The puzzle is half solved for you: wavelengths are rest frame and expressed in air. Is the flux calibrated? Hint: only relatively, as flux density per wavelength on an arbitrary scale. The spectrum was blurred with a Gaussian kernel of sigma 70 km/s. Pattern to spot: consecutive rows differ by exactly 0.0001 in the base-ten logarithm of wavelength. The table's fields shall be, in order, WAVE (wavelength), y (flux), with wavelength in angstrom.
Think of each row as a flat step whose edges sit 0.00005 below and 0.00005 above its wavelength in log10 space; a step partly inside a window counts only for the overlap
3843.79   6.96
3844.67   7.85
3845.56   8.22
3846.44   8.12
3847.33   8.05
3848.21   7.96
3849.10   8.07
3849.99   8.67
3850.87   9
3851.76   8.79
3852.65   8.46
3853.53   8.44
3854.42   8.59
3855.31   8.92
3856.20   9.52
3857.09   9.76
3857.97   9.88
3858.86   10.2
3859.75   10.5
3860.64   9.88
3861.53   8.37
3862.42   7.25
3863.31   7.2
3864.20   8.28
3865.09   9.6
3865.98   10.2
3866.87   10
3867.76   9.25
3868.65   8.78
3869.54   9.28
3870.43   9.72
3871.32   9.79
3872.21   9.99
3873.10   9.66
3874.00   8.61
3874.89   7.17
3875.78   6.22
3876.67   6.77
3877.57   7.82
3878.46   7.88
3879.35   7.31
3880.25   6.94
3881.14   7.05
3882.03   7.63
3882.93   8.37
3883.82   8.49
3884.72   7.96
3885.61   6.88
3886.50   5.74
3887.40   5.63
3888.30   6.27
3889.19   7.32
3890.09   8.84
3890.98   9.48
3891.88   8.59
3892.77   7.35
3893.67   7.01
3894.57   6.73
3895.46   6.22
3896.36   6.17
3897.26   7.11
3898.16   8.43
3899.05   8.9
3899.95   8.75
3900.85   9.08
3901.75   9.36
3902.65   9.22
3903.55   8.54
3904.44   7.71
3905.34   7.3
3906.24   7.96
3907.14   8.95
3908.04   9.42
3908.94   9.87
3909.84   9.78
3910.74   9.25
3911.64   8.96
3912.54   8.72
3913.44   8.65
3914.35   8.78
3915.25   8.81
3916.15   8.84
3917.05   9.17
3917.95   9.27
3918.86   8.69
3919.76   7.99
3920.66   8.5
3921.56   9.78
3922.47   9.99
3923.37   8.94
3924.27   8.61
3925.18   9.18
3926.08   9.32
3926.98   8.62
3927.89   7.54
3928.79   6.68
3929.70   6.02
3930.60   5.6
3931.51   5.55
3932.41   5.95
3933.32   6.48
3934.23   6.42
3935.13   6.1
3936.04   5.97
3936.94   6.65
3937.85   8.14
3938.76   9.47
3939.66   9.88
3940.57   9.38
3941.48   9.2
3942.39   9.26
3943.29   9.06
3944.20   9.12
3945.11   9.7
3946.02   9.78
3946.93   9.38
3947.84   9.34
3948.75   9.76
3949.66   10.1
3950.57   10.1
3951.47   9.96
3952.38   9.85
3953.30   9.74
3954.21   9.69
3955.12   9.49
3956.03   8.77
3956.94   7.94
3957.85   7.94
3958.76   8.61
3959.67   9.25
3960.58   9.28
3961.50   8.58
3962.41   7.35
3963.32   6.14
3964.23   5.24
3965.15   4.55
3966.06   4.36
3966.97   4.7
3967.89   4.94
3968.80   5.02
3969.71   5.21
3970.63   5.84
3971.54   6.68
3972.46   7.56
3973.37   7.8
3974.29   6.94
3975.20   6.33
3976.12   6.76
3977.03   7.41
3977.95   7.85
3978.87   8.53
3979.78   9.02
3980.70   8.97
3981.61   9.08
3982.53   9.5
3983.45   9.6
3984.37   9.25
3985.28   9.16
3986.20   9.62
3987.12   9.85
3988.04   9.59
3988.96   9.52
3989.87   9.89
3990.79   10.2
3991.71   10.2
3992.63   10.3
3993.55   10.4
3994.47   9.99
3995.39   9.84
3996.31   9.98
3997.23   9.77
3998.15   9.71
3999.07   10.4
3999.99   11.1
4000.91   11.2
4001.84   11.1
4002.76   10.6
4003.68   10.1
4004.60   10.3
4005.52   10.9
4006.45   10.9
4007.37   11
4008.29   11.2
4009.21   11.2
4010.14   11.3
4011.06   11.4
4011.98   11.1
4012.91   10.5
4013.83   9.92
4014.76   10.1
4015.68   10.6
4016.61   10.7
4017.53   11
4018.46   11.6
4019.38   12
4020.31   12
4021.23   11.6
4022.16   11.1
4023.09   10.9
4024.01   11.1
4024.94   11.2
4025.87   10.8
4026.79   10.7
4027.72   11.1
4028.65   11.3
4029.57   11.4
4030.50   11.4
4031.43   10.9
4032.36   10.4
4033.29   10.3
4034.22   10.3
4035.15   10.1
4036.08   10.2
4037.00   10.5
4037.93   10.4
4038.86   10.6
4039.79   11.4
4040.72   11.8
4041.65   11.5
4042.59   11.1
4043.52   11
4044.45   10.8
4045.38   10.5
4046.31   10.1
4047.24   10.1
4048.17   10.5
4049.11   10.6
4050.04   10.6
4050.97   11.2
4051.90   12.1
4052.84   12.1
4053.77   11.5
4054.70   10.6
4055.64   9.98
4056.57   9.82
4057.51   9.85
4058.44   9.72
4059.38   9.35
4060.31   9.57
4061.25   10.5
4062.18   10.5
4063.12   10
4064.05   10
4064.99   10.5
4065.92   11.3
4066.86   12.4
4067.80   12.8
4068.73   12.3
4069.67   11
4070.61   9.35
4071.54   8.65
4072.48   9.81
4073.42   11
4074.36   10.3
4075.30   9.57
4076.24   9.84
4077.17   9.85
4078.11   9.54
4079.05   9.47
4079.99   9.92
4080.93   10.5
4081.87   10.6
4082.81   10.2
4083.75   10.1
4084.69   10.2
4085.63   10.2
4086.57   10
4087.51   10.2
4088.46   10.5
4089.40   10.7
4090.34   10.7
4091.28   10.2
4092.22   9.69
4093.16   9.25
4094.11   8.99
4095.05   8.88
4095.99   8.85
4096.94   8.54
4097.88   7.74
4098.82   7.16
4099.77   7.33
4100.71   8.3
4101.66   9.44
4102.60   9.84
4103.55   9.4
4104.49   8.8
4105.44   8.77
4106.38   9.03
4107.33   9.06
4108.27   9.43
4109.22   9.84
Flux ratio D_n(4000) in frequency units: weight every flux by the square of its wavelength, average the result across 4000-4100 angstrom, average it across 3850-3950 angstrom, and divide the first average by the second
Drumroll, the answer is 1.3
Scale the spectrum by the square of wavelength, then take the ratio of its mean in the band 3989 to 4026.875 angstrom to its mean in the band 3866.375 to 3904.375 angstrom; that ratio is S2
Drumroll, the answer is 1.4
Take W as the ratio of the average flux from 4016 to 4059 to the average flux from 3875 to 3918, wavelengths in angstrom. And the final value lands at 1.4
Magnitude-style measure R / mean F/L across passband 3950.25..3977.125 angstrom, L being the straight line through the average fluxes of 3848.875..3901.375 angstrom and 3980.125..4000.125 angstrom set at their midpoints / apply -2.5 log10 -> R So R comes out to 0.26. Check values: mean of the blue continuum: 8.28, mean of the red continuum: 9.79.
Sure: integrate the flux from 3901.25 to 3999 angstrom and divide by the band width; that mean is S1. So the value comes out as 8.43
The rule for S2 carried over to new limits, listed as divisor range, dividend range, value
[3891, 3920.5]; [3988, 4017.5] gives 1.31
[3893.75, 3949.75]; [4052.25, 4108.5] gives 1.28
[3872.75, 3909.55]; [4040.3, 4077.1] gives 1.47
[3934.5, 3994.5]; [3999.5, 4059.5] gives 1.34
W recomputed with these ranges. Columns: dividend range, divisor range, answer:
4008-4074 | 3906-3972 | 1.32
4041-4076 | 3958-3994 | 1.34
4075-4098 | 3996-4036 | 0.90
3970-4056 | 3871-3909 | 1.30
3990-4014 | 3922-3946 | 1.32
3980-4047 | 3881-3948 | 1.29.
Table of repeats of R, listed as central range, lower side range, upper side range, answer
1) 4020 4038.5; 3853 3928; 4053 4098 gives -0.12 mag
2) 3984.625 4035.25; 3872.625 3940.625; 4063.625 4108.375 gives -0.18 mag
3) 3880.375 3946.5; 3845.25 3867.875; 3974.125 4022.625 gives 0.15 mag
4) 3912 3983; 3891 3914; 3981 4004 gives 0.14 mag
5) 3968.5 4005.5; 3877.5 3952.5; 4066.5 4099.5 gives -0.01 mag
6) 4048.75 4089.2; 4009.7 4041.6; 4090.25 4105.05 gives -0.08 mag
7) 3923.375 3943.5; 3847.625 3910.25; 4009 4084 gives 0.18 mag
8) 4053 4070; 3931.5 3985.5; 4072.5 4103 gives -0.15 mag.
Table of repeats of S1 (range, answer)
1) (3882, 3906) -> 7.75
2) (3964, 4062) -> 9.87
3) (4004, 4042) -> 10.9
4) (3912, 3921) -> 8.74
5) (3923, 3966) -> 8.21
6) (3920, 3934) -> 7.76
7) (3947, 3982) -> 7.77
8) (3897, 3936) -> 8.28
